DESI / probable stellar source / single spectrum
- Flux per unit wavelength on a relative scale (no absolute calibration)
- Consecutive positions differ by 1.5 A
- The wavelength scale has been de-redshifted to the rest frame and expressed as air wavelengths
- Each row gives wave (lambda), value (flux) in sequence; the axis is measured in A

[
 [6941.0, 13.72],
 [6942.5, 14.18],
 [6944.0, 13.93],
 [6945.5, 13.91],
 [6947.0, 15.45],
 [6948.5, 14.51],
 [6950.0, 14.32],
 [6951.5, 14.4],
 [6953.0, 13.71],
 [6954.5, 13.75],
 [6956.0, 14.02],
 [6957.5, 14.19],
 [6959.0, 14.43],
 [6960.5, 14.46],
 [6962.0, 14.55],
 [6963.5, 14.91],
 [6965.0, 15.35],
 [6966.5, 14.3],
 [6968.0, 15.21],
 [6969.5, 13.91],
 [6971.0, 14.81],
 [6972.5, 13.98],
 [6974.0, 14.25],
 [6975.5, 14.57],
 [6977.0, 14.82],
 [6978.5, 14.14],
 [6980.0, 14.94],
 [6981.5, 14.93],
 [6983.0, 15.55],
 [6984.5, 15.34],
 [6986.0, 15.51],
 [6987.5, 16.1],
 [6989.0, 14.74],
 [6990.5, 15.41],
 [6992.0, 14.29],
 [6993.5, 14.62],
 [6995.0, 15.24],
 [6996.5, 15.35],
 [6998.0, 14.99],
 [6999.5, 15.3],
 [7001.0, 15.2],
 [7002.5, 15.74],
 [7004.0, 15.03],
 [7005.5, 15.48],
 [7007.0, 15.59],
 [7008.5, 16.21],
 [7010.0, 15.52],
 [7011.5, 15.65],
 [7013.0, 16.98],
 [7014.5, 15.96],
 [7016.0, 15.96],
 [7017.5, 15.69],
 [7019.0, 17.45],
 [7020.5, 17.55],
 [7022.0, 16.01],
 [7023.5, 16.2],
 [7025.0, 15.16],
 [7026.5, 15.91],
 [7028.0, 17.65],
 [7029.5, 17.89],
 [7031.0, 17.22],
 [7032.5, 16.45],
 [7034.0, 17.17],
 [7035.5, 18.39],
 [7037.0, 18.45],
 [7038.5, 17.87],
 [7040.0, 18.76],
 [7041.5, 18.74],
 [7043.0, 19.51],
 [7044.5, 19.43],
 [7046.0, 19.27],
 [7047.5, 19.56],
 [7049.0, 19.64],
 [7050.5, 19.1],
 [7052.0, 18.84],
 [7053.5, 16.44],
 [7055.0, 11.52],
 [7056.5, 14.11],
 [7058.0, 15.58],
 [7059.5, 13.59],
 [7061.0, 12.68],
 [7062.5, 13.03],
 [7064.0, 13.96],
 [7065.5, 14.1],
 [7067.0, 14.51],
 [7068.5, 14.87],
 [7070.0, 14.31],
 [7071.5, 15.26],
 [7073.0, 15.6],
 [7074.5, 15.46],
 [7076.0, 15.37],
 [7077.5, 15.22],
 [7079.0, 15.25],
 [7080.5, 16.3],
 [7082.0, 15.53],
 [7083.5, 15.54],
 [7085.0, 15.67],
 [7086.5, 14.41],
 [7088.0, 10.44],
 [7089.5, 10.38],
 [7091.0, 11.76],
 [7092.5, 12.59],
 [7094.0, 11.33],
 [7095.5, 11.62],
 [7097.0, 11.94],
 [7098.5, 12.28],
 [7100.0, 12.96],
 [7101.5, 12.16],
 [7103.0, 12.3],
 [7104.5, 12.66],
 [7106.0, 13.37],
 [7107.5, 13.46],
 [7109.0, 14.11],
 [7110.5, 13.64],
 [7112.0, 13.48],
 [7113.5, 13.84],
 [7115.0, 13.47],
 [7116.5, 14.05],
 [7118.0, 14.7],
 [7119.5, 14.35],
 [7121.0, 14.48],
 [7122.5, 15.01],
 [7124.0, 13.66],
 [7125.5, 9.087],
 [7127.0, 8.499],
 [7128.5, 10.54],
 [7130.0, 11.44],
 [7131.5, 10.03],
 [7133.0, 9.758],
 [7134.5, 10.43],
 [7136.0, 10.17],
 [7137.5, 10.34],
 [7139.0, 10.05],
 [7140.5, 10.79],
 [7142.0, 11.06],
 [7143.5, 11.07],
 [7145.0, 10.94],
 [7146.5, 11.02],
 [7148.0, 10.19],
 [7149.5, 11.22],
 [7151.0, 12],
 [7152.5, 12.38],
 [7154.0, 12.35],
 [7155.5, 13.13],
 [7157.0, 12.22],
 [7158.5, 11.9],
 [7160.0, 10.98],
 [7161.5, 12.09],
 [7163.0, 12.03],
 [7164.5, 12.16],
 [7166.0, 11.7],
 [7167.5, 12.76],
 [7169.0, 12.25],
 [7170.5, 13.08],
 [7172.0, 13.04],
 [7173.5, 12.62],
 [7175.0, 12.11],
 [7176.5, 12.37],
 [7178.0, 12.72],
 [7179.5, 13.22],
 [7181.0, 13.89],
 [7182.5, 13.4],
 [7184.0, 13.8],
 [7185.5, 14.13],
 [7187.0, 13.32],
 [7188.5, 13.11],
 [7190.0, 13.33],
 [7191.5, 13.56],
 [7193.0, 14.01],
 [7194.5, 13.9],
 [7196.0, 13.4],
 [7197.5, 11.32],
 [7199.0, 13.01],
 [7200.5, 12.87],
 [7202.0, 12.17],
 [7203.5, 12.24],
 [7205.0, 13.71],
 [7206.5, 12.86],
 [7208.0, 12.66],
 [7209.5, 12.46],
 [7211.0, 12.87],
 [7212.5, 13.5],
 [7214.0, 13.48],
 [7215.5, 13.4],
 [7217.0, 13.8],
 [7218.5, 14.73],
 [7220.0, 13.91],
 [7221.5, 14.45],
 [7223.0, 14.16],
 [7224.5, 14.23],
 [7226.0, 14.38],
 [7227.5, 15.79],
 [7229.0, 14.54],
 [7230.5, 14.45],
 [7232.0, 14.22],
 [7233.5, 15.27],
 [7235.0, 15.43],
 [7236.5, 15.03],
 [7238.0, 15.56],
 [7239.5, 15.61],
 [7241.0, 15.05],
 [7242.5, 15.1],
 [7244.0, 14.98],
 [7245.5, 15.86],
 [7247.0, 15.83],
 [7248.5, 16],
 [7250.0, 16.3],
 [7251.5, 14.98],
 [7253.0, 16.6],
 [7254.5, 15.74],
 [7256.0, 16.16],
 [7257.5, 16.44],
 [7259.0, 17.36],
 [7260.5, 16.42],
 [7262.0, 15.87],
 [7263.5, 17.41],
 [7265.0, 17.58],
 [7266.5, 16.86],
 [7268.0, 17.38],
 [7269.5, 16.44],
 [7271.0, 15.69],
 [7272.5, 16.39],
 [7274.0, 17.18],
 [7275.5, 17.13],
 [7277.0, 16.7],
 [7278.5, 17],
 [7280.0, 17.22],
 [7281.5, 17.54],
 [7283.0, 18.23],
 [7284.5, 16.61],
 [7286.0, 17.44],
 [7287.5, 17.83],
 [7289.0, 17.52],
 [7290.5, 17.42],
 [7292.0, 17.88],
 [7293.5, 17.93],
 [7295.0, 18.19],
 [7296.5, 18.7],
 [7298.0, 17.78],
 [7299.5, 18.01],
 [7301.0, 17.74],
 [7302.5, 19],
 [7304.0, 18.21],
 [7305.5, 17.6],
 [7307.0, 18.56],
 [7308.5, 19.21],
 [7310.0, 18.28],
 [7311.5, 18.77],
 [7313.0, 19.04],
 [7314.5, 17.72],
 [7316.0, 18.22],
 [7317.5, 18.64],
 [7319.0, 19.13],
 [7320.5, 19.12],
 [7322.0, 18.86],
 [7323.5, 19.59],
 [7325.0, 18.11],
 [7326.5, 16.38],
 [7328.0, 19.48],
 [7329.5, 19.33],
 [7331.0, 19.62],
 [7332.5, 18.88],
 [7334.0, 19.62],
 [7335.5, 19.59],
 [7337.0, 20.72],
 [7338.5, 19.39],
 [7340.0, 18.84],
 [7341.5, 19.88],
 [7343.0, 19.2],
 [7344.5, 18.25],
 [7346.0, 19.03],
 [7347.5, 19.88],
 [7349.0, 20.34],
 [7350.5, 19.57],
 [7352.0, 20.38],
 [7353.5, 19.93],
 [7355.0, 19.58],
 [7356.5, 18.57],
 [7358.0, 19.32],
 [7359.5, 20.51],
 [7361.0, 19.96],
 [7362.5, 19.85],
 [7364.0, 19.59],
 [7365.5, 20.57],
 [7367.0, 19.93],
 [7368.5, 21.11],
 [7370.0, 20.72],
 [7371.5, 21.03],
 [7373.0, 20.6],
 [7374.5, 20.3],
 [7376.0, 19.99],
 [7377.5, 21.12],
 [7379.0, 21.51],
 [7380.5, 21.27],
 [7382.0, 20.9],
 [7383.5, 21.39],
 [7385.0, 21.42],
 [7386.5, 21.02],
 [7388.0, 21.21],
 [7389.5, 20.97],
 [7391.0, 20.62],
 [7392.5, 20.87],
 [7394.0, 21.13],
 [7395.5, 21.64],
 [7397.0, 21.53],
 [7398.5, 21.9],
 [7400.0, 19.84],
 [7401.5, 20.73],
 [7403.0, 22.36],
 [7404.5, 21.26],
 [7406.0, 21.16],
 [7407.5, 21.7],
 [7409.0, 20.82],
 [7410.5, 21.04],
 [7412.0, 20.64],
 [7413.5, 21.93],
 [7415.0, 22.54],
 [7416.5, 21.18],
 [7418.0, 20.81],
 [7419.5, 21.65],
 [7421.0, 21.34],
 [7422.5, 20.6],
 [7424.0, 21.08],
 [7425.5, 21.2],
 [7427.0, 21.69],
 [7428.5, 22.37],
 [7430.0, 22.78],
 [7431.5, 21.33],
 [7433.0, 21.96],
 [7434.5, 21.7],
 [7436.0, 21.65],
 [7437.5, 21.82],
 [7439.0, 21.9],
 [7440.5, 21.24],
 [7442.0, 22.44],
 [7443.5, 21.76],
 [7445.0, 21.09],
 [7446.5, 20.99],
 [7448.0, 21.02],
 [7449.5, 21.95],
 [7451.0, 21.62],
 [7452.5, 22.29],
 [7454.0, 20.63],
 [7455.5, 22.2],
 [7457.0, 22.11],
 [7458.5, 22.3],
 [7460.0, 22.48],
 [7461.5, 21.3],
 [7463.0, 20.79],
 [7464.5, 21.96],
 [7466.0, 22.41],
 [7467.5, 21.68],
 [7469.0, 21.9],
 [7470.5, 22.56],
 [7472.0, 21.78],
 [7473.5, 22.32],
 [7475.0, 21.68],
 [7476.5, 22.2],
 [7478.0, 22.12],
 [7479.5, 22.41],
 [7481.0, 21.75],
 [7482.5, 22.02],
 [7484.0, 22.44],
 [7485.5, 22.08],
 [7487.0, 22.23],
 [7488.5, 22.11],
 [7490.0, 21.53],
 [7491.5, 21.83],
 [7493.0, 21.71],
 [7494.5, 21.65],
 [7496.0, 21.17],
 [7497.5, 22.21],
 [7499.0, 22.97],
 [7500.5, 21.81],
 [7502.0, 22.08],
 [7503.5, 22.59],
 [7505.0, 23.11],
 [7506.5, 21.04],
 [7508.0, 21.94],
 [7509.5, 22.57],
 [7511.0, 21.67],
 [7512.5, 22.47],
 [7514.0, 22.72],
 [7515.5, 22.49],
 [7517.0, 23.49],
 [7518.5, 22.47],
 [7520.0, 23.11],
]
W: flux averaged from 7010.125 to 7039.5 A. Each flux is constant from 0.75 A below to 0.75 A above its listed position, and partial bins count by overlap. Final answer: 16.8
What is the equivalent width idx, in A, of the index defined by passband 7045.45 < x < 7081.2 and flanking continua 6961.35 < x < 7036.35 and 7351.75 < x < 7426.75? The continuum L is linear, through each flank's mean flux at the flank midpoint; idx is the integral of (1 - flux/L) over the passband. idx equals 2.0 A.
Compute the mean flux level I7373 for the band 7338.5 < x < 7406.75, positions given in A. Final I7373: 20.5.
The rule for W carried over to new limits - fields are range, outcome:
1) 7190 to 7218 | 13.1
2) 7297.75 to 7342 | 18.8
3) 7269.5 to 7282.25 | 16.8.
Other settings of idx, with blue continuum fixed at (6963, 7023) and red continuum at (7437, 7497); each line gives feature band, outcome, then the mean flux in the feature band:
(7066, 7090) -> 2.6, 14.7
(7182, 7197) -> 3.7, 13.6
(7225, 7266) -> 6.8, 15.7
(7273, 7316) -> 3.5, 17.9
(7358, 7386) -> -0.1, 20.6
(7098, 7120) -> 4.6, 13.4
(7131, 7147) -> 6.3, 10.5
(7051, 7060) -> 0.6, 15.2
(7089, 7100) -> 3.2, 11.8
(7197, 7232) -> 9.2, 13.6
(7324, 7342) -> 0.8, 19.1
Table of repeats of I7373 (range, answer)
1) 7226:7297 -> 16.4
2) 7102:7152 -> 12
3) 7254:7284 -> 16.8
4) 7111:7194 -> 12.3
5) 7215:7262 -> 15.2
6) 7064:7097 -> 14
